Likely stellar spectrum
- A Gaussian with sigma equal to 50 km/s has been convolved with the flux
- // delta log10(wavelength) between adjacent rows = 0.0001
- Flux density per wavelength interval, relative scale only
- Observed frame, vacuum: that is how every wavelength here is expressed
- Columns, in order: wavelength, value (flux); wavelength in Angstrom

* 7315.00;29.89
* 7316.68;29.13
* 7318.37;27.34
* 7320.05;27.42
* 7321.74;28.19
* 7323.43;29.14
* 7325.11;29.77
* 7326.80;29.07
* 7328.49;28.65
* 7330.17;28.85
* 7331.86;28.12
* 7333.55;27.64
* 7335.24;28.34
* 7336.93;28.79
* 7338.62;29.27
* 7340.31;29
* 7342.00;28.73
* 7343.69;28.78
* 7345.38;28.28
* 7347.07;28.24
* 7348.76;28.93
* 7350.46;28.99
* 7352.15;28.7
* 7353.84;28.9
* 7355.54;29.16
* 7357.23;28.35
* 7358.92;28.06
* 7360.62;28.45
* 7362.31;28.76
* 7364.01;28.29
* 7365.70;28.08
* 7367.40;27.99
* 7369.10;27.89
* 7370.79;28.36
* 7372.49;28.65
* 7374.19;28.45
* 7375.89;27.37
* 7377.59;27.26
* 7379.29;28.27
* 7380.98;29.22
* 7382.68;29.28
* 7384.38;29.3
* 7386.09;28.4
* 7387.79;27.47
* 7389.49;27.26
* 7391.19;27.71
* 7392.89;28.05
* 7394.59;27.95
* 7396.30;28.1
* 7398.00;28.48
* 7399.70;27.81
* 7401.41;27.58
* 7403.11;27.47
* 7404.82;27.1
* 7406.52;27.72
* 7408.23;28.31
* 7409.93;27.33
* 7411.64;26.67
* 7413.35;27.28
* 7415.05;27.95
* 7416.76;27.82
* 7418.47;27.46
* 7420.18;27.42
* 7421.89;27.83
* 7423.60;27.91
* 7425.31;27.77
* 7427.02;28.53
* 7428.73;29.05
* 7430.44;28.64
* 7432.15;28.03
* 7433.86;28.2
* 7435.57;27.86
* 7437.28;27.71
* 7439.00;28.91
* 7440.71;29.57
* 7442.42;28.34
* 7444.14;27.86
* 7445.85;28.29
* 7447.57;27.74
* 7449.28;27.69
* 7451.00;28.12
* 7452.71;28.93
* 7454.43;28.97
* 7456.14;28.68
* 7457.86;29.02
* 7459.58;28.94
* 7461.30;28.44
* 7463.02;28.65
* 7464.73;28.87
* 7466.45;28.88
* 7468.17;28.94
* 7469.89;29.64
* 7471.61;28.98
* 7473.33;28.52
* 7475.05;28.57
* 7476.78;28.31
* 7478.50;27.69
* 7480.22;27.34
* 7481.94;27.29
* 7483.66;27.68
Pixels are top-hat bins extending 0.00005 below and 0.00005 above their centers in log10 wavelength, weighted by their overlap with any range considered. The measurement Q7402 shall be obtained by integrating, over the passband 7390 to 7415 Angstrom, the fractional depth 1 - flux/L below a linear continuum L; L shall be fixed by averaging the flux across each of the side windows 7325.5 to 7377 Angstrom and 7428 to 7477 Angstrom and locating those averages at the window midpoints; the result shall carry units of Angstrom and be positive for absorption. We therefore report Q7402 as 0.7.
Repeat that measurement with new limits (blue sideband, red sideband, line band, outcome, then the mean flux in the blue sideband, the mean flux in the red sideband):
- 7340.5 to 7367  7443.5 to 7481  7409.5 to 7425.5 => 0.56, 28.6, 28.5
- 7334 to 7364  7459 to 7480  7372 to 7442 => 1.55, 28.7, 28.7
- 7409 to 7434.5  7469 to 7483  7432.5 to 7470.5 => -0.60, 27.9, 28.3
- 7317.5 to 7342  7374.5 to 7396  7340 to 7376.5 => -0.18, 28.5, 28.1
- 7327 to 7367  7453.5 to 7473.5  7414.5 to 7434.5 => 0.51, 28.6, 28.9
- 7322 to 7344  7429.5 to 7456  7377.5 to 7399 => 0.23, 28.8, 28.3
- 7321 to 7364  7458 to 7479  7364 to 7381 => 0.34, 28.7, 28.7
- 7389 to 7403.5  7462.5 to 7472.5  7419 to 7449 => 0.29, 27.9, 29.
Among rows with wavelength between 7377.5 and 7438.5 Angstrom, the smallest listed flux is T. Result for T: 26.67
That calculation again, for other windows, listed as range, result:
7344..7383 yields 27.26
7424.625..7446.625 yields 27.71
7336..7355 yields 28.24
